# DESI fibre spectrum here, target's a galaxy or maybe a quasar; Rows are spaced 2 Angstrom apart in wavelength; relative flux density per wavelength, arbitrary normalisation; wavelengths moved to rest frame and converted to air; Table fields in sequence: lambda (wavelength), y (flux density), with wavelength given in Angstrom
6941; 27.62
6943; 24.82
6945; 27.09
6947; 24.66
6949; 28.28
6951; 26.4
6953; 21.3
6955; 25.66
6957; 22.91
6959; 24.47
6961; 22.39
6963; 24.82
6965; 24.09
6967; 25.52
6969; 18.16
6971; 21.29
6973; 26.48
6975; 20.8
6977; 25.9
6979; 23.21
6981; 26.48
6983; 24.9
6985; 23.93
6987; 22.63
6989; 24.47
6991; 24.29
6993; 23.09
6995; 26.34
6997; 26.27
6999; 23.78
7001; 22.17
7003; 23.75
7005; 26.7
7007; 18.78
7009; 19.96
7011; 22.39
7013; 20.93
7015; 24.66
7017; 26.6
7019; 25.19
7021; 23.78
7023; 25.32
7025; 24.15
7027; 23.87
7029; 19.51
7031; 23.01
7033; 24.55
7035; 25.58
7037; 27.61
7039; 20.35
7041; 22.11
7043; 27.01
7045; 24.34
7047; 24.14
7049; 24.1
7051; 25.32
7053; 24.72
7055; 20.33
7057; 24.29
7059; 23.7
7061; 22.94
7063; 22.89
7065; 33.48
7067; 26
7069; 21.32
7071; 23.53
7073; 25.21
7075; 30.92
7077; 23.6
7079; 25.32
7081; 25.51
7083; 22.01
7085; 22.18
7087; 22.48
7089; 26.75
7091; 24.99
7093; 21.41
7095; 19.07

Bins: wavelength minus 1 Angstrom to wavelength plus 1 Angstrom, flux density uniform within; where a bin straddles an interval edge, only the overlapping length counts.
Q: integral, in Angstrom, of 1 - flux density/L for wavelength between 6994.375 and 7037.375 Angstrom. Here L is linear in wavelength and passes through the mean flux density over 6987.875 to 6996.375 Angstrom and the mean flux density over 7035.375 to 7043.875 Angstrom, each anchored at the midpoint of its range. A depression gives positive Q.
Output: 1.19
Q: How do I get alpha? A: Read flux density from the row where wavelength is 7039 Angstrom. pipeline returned 20.35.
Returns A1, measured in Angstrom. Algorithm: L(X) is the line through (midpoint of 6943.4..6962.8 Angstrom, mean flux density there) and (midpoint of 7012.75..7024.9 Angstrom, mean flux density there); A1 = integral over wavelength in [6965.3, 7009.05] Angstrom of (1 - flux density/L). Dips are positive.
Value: 1.82 Angstrom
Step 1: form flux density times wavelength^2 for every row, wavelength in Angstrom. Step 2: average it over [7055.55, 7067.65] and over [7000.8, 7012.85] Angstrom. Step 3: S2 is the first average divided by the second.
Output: 1.2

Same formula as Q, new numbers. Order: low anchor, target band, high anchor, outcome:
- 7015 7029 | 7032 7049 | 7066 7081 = 0.2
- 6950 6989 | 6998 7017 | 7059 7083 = 1.2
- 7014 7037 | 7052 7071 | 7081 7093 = -0.3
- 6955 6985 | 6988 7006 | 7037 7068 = -0.4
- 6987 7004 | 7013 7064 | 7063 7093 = 1.4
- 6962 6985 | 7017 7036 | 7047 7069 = 0.2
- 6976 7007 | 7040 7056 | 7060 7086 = 0.5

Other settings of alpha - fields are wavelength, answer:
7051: 25.32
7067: 26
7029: 19.51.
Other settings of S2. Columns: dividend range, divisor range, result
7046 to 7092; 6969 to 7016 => 1.07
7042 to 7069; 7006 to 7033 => 1.09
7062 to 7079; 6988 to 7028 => 1.10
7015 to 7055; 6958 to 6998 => 1.03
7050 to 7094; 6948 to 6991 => 1.05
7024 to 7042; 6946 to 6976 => 1.00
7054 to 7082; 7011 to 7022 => 1.05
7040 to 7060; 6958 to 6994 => 1.03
